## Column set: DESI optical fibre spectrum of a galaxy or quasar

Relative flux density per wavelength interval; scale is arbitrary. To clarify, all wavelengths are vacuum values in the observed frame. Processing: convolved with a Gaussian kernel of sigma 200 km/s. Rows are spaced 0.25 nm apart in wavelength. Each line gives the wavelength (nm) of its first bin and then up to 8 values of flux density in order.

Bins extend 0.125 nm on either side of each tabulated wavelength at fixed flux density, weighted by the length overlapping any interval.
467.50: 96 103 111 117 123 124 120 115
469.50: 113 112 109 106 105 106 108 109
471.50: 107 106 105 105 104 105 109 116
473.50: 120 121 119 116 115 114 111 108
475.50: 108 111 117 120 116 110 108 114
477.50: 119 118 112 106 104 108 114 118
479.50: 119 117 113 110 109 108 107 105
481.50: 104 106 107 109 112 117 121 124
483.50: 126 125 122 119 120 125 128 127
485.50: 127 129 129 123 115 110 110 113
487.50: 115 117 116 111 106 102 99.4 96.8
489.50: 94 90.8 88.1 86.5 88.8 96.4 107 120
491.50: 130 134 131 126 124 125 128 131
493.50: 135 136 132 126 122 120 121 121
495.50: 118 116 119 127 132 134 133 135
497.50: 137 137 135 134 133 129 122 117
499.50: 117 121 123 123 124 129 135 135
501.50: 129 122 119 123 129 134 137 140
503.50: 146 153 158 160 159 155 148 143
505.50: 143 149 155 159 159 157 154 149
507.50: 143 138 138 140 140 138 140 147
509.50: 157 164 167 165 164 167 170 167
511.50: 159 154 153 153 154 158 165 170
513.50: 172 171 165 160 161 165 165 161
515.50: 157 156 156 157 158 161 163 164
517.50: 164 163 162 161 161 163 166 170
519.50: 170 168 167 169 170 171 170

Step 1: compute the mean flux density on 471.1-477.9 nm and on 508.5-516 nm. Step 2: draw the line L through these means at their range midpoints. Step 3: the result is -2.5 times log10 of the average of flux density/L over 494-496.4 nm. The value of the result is 0.14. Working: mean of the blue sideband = 112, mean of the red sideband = 160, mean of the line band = 122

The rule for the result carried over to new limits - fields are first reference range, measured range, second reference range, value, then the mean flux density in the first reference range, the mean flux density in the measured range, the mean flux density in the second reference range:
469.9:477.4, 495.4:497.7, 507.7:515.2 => 0.09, 111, 128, 158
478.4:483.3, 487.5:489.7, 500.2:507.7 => 0.16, 111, 105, 142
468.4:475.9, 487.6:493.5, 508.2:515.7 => 0.20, 112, 111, 159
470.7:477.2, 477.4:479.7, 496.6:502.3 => 0.01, 111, 113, 128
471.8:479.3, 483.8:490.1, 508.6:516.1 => 0.12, 112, 114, 160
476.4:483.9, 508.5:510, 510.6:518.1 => 0.03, 113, 150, 162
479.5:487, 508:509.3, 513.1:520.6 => 0.09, 117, 140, 164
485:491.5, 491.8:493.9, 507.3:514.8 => -0.09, 109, 130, 157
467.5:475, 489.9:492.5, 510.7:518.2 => 0.20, 112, 112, 162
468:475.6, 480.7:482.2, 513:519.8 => 0.16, 112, 106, 163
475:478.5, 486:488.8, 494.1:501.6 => 0.06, 112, 114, 127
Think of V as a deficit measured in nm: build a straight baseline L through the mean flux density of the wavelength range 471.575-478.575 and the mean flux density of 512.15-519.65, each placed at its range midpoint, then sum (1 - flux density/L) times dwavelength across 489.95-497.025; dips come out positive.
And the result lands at 0.72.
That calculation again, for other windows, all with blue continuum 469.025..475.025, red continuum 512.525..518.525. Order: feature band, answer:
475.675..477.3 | 0.03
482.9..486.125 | 0.02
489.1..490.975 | 0.56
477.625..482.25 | 0.38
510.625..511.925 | -0.05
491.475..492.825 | 0.06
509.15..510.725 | -0.06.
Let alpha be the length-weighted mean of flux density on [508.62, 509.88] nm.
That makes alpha 149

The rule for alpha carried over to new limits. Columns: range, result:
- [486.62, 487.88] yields 113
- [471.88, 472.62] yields 105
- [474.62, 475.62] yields 110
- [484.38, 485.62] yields 125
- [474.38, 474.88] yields 114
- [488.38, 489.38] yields 101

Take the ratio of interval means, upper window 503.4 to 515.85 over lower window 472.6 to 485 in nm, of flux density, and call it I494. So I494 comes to 1.4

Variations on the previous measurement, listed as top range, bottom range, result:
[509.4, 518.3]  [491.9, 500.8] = 1.28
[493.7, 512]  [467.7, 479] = 1.25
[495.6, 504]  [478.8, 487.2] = 1.11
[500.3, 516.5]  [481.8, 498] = 1.27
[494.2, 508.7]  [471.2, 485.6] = 1.19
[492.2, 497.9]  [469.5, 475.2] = 1.16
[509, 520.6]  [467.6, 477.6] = 1.45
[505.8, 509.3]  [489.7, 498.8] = 1.20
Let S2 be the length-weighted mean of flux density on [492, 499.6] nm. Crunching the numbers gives 127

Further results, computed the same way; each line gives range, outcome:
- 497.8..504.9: 134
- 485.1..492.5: 112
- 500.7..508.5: 143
